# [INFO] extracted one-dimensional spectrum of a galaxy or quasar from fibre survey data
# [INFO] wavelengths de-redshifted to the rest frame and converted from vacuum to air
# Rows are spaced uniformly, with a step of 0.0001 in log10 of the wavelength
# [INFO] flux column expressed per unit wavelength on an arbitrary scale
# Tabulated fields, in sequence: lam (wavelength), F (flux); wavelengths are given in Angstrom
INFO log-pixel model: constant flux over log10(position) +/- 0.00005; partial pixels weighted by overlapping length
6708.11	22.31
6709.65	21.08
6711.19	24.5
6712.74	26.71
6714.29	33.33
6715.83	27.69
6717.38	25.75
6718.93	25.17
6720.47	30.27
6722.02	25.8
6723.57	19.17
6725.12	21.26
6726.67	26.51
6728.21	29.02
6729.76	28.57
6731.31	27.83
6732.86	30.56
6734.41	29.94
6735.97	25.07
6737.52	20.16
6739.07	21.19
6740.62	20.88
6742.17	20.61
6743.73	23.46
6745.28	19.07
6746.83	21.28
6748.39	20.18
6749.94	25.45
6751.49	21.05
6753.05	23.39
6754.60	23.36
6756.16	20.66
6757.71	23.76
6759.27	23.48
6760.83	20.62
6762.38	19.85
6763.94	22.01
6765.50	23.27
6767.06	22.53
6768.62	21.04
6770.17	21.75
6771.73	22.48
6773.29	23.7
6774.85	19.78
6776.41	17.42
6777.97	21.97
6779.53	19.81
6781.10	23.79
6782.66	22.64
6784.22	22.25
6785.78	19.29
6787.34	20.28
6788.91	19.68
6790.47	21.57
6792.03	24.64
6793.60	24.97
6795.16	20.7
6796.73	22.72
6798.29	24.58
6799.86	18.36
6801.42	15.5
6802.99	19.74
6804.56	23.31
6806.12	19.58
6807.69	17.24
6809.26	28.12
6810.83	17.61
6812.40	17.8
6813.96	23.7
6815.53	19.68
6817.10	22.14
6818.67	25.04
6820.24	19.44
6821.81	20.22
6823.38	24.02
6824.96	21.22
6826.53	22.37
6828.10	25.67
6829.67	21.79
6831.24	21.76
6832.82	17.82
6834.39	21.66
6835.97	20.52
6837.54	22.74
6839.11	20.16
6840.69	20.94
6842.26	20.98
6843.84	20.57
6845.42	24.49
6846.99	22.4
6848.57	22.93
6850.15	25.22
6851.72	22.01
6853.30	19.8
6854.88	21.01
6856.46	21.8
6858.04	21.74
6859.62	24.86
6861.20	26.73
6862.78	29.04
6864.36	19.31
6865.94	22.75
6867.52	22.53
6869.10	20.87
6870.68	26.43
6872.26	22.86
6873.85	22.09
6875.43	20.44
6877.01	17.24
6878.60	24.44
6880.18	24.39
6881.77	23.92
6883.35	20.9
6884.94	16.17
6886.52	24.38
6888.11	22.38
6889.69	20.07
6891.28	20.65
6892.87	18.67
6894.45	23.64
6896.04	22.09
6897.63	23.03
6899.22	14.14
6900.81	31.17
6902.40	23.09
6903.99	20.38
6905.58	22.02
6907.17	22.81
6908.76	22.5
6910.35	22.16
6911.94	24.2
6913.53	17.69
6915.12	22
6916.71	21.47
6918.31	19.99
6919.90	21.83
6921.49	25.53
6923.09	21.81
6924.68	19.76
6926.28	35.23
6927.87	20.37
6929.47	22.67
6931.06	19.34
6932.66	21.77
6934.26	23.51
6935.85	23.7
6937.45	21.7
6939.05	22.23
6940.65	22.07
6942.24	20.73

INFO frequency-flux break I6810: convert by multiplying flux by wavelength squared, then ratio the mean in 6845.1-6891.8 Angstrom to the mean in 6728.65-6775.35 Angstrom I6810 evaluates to 1.0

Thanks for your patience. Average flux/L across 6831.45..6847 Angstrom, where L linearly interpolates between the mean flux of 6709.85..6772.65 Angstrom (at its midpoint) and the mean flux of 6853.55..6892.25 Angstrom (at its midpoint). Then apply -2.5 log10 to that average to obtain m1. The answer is 0.08 mag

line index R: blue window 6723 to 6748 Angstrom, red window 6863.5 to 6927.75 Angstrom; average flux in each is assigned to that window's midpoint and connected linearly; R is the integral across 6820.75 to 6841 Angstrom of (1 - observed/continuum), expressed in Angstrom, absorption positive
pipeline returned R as 1.2 Angstrom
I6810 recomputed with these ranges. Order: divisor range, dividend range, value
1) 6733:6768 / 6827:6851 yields 1.00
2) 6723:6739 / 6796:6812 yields 0.82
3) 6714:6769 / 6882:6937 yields 0.97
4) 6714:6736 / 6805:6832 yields 0.82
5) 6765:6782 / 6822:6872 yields 1.06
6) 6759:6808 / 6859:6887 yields 1.10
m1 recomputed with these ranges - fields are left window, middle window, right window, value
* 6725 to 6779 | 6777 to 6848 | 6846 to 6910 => 0.06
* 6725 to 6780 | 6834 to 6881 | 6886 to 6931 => 0.00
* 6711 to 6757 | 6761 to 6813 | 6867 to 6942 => 0.13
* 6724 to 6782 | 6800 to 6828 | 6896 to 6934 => 0.08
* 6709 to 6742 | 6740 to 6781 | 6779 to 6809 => 0.08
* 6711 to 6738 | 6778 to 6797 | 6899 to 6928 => 0.16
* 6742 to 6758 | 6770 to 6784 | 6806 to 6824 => 0.01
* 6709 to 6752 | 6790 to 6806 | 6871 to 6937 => 0.11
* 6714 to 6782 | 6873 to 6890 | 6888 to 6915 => 0.02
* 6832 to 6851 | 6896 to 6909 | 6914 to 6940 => 0.00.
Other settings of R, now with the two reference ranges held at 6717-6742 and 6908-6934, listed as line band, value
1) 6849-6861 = 0.4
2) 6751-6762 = 1.2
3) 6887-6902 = 0.6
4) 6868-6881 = 0.4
